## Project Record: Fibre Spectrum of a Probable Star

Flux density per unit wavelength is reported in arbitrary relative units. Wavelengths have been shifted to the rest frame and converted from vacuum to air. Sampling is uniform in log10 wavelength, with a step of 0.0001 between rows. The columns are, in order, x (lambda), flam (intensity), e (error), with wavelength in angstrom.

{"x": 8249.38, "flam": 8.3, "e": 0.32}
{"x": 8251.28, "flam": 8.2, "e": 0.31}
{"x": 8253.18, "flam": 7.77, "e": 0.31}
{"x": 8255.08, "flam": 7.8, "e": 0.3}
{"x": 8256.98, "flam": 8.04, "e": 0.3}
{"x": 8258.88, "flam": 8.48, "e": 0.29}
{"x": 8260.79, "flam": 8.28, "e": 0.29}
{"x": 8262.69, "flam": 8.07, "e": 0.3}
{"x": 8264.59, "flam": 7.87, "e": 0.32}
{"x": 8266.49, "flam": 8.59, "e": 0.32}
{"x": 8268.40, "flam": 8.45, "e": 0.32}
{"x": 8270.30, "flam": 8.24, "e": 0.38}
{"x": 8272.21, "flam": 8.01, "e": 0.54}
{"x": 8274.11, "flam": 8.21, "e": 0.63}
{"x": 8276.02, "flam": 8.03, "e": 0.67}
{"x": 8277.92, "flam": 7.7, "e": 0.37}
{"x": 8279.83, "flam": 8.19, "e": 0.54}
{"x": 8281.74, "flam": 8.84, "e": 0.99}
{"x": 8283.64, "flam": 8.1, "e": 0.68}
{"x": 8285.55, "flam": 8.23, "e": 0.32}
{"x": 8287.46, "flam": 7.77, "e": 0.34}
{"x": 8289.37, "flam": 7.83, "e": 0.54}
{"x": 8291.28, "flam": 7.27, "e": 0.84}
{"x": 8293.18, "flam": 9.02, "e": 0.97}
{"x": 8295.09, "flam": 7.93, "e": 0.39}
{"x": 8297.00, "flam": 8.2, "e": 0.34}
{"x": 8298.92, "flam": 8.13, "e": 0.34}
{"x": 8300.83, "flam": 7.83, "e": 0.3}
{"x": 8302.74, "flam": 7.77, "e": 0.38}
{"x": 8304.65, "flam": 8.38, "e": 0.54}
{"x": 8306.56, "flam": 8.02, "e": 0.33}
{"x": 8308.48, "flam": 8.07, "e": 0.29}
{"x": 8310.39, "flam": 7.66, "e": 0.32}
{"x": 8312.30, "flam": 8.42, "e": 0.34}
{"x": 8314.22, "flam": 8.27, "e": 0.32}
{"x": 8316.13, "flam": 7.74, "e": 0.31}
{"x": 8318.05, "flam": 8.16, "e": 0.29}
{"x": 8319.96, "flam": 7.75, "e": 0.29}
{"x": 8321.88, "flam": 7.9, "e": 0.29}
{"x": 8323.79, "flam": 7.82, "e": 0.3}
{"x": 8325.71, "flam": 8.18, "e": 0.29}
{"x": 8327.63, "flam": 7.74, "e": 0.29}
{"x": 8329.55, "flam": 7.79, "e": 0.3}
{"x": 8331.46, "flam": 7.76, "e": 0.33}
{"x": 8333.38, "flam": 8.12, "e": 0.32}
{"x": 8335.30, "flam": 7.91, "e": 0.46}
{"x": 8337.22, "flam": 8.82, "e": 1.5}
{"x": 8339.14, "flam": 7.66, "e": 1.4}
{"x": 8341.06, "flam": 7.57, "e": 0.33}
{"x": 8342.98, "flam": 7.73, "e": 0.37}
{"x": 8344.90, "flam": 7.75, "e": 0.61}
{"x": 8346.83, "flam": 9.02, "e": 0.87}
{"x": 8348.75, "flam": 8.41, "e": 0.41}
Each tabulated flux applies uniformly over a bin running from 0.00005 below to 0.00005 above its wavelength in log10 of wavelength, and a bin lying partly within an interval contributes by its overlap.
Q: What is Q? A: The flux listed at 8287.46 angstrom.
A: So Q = 7.77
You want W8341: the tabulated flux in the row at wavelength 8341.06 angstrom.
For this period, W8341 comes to 7.57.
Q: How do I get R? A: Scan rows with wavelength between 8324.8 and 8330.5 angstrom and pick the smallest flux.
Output 7.74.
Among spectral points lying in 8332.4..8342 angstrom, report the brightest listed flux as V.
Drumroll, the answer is 8.82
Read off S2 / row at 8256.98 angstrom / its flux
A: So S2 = 8.04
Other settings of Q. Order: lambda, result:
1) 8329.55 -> 7.79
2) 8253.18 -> 7.77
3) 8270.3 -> 8.24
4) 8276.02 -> 8.03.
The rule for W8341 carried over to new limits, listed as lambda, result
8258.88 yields 8.48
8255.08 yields 7.8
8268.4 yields 8.45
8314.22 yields 8.27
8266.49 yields 8.59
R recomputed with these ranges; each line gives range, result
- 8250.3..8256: 7.77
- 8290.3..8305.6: 7.27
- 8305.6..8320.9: 7.66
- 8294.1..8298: 7.93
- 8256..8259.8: 8.04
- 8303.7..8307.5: 8.02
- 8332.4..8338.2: 7.91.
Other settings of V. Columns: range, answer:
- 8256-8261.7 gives 8.48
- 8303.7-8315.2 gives 8.42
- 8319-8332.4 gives 8.18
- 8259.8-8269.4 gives 8.59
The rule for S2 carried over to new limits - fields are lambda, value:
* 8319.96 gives 7.75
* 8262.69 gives 8.07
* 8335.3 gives 7.91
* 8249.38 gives 8.3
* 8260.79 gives 8.28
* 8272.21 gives 8.01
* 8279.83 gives 8.19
